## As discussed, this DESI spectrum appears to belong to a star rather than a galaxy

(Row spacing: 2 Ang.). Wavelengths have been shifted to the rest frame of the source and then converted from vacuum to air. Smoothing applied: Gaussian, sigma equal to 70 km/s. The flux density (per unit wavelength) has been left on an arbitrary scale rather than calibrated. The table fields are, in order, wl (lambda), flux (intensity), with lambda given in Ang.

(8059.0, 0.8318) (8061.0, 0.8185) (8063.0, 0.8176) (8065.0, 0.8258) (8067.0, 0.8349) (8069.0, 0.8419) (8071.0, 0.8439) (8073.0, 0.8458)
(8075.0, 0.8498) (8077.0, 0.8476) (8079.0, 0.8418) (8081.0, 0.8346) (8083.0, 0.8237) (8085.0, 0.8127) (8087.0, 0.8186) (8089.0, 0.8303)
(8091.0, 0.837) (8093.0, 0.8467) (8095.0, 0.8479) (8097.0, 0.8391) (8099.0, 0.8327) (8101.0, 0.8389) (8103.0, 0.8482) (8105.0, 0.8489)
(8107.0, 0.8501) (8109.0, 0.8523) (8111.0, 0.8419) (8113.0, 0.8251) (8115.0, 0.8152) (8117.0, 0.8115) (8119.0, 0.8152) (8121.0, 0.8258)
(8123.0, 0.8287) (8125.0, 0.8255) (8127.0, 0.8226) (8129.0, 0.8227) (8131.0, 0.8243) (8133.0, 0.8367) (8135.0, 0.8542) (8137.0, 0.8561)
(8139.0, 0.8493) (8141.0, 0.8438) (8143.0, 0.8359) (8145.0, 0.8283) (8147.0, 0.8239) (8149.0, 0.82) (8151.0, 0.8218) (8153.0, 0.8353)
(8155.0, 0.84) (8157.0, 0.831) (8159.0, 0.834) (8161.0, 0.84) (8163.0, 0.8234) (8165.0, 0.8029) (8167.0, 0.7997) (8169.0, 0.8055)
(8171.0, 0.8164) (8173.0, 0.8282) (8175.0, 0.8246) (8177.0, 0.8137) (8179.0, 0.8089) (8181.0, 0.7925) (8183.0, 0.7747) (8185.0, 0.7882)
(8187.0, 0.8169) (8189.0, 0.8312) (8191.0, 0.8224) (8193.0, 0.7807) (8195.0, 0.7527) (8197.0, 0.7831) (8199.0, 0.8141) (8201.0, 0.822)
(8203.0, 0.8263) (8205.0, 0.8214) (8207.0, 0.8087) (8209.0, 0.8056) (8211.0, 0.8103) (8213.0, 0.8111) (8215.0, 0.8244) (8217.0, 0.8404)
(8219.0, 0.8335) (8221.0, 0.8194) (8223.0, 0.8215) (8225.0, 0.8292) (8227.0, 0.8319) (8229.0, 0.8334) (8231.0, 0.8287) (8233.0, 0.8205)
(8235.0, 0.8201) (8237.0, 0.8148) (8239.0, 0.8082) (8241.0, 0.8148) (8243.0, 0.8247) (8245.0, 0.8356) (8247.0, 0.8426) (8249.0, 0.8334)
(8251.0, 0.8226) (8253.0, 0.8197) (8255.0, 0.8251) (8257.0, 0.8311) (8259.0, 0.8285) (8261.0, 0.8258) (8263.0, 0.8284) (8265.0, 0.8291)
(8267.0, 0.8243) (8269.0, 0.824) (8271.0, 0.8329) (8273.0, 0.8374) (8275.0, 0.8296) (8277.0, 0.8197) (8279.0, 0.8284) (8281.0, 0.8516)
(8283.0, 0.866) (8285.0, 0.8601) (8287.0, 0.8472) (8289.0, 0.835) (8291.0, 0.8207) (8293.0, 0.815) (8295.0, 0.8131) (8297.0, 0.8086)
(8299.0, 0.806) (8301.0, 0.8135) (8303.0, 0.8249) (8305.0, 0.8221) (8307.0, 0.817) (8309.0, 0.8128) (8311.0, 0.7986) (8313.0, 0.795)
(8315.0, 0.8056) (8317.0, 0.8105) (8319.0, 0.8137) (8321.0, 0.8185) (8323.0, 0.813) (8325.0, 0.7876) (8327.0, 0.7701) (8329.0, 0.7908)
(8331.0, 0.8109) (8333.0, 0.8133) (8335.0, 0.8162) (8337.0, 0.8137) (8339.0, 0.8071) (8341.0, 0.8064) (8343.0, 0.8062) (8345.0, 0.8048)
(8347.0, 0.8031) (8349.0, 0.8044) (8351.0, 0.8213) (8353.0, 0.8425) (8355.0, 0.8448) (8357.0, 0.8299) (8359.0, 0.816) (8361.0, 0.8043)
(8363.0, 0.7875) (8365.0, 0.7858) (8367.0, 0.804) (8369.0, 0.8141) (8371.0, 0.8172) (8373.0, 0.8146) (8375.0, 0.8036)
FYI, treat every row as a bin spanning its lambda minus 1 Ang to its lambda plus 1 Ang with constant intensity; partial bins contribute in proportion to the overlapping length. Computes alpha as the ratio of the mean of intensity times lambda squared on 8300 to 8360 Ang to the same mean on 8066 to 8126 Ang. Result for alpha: 1.03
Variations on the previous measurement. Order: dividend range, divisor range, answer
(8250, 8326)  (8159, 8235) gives 1.03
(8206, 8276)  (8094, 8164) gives 1.02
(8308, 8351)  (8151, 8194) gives 1.03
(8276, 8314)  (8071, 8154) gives 1.03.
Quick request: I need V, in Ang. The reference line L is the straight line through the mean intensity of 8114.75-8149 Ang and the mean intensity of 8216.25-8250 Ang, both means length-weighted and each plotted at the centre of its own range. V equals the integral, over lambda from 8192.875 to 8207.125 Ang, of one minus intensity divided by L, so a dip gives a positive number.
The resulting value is 0.4 Ang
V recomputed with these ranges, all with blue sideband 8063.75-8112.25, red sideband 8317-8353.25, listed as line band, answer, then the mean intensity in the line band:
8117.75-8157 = 0.0 Ang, 0.832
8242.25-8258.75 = -0.2 Ang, 0.829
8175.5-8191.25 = 0.4 Ang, 0.806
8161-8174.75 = 0.2 Ang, 0.815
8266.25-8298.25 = -0.7 Ang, 0.832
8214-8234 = -0.2 Ang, 0.828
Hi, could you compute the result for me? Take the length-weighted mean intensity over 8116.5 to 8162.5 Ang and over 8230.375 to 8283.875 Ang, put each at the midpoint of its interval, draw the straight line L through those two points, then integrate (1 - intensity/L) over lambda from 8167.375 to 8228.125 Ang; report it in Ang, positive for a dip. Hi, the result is 1.3 Ang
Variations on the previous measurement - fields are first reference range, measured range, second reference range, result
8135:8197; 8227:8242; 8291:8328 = -0.1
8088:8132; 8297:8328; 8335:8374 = 0.3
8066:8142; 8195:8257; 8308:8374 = 0.1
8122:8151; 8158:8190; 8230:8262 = 0.7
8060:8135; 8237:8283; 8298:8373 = -0.6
